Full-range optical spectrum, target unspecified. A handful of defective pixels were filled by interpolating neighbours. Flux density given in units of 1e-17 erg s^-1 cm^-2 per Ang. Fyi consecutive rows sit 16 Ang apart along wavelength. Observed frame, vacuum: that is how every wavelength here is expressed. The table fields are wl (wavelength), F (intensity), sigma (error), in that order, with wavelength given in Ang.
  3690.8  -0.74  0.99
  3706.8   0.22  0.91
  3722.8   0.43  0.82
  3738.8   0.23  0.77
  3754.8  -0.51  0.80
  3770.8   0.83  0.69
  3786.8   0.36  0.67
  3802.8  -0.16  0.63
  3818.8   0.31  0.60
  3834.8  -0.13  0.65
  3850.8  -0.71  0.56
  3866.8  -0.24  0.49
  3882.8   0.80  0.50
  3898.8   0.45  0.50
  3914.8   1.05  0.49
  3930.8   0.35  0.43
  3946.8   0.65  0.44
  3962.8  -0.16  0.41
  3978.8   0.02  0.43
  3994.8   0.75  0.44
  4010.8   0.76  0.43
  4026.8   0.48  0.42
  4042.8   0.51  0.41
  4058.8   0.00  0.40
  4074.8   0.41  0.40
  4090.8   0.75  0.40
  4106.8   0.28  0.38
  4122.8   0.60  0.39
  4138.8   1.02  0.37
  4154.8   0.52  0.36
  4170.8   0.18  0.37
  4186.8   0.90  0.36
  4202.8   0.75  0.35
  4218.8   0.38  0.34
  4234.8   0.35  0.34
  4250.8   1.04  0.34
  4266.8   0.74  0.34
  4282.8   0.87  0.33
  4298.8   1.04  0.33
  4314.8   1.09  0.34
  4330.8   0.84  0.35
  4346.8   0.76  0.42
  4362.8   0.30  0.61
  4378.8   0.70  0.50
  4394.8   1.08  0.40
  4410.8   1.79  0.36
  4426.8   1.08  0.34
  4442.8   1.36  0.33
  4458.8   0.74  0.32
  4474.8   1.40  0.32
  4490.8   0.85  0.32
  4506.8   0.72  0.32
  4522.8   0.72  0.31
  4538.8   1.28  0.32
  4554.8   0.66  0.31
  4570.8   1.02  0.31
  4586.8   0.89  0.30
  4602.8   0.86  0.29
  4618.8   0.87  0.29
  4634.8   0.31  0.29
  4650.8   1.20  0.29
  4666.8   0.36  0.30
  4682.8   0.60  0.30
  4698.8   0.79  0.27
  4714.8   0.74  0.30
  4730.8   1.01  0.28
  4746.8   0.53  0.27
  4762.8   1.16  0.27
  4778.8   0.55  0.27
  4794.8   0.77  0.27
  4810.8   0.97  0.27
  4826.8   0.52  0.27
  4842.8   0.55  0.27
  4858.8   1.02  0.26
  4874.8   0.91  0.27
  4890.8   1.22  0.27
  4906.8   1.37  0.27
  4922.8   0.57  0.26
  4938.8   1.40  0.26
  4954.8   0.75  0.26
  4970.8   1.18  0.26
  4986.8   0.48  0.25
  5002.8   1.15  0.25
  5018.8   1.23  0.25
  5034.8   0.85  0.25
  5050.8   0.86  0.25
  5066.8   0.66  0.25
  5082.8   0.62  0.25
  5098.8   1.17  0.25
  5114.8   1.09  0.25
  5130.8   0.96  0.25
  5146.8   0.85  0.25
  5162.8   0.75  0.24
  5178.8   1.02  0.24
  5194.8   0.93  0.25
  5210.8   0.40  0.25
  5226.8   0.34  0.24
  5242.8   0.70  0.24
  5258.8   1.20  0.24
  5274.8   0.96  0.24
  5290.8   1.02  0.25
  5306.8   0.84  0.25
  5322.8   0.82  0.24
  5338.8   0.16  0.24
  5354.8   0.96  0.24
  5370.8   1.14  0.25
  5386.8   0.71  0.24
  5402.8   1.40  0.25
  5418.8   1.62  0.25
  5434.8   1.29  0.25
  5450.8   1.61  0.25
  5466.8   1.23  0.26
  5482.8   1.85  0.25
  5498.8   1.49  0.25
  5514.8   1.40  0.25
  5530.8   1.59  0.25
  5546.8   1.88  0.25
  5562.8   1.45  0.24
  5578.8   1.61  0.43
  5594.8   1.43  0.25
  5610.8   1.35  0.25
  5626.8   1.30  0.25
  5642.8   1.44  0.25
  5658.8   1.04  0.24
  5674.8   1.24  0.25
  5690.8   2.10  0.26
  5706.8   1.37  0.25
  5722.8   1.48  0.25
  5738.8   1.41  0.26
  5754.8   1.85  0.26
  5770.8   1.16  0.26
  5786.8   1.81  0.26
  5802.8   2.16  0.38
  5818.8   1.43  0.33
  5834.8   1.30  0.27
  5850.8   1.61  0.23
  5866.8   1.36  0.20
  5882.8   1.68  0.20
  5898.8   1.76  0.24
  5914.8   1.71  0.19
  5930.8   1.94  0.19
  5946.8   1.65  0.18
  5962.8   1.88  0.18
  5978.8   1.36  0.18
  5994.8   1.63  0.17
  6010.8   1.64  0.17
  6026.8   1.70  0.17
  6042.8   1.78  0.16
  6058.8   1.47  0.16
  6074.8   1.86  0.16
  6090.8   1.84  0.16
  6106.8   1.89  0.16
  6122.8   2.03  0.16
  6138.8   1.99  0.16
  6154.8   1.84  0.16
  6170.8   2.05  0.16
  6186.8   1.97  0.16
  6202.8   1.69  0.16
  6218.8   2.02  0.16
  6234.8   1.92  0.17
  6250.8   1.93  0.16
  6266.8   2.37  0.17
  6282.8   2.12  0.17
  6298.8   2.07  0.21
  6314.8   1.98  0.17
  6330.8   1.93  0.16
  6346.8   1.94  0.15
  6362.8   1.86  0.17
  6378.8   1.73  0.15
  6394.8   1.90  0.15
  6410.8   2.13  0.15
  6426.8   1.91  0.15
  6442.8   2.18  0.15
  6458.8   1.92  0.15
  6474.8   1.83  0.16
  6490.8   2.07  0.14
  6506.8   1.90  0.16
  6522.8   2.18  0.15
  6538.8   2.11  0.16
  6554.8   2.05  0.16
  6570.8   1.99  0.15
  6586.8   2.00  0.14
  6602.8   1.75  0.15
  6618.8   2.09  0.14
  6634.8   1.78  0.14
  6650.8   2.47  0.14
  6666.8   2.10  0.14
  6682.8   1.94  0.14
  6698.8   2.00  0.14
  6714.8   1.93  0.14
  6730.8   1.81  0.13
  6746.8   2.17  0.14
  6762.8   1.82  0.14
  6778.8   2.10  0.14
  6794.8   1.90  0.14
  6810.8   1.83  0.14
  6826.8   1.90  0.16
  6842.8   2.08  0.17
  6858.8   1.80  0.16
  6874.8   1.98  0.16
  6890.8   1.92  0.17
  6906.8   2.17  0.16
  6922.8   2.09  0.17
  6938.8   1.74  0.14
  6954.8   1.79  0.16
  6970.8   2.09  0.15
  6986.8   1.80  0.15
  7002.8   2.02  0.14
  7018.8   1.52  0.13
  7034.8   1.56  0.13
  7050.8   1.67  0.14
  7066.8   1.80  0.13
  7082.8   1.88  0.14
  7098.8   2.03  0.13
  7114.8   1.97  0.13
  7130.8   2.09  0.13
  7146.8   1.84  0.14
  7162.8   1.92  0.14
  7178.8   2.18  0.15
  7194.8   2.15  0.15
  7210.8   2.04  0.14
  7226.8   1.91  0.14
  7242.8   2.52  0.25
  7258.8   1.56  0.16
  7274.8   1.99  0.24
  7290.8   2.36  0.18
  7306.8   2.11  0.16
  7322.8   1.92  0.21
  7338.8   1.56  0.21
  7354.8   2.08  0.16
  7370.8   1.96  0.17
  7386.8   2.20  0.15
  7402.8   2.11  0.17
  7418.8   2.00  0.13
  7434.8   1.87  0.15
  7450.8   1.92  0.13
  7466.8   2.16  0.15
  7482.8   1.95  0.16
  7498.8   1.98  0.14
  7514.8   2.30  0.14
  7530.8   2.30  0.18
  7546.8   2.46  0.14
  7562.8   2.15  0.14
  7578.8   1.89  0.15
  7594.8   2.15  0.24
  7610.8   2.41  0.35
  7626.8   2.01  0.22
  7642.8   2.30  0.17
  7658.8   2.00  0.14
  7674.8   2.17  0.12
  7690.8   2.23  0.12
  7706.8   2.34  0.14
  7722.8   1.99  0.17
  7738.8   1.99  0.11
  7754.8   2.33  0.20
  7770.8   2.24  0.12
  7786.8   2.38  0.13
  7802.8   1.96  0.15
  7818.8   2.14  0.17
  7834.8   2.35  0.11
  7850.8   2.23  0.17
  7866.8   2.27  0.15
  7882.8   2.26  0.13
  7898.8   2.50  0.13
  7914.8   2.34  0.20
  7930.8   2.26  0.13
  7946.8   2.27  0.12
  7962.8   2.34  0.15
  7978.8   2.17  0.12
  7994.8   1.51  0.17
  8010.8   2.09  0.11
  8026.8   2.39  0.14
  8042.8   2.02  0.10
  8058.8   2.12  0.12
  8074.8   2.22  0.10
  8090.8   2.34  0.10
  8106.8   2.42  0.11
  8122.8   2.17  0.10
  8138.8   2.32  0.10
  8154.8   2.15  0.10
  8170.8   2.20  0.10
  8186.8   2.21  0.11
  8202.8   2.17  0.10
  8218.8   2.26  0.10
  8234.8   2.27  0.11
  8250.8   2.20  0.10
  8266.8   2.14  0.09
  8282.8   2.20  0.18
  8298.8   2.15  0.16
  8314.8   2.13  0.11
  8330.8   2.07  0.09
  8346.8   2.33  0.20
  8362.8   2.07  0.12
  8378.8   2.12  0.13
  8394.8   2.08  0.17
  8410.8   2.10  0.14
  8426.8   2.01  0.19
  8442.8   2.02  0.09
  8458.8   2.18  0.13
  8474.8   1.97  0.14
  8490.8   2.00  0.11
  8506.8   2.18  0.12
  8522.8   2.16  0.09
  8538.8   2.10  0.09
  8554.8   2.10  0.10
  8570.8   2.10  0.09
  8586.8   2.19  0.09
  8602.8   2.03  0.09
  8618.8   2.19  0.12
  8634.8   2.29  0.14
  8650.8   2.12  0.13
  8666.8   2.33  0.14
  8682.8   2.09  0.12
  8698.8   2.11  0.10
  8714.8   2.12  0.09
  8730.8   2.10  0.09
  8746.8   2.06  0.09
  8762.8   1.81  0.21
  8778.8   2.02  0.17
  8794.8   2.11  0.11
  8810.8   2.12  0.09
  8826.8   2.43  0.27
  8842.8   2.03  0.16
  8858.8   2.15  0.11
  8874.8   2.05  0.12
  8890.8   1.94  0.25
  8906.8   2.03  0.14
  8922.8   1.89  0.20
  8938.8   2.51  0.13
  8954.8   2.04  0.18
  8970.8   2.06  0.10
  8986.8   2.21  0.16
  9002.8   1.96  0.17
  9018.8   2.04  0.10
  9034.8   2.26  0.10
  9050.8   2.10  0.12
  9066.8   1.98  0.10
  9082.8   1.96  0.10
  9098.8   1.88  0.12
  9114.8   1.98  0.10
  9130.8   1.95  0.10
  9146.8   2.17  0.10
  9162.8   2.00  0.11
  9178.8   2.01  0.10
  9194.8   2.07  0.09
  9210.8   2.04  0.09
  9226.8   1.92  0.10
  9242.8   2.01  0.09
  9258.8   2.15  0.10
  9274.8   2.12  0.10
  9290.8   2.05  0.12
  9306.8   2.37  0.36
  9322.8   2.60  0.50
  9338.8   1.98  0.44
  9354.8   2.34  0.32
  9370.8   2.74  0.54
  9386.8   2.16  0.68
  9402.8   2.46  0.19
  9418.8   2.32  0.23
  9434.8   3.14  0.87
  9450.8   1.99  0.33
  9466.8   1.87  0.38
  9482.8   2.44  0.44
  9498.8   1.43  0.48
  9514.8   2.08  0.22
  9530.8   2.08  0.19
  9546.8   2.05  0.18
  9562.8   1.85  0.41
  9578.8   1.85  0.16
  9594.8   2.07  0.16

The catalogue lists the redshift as 0.357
